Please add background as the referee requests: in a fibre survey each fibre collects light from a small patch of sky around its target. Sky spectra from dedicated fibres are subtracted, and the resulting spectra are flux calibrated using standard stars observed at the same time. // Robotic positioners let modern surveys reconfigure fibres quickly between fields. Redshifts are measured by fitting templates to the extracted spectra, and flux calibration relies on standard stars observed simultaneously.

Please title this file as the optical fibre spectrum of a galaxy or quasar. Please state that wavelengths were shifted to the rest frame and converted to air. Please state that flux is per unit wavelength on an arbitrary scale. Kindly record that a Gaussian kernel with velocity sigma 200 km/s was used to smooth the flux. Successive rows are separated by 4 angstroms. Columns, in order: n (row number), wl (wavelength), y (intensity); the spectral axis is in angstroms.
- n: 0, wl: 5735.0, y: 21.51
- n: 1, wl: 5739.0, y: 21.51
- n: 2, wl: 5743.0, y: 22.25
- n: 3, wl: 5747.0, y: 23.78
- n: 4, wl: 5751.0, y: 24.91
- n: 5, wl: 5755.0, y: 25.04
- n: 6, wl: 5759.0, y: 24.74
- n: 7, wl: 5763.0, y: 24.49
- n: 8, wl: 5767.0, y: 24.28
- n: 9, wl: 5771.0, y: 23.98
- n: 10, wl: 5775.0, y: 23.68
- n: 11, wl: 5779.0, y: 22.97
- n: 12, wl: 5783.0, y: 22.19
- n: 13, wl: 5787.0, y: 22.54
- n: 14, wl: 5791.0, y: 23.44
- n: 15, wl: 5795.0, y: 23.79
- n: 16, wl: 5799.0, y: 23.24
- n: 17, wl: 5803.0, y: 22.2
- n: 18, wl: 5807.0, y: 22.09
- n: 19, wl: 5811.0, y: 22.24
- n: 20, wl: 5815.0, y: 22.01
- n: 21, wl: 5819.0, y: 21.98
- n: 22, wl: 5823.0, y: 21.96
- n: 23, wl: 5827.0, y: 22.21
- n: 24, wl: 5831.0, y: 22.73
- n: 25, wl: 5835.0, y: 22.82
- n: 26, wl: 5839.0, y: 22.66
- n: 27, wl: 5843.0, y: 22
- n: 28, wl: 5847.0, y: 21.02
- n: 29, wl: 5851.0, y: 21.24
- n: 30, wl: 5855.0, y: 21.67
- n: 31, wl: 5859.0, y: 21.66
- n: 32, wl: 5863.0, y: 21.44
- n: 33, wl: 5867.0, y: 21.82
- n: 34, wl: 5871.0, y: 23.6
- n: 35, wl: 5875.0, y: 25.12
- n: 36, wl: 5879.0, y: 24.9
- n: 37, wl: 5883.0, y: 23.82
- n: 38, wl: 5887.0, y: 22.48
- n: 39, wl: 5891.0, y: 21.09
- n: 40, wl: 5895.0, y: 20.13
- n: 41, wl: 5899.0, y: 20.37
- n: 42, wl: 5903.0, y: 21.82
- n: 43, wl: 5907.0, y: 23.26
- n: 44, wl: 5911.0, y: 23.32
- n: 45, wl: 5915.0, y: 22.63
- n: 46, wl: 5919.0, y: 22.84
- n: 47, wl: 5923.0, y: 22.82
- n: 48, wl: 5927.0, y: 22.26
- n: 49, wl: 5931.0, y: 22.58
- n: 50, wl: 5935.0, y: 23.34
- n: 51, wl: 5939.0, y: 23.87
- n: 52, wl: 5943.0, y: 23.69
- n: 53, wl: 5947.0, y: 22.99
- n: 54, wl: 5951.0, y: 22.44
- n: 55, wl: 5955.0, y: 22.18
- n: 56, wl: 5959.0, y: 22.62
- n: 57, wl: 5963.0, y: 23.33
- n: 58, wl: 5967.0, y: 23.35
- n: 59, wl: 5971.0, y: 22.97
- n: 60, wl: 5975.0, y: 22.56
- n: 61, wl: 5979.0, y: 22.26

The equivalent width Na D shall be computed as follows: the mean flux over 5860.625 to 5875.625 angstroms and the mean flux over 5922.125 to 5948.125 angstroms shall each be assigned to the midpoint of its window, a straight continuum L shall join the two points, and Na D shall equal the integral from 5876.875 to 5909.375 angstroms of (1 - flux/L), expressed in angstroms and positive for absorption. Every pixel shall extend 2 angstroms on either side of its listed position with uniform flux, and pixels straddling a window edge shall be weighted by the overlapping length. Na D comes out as 0.9 angstroms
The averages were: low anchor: 22.8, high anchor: 23.1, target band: 22.3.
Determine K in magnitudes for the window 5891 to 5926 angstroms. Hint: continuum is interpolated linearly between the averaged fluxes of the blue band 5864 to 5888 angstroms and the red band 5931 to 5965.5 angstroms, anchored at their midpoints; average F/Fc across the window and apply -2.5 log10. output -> 0.06 mag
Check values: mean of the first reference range 23.6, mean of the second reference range 23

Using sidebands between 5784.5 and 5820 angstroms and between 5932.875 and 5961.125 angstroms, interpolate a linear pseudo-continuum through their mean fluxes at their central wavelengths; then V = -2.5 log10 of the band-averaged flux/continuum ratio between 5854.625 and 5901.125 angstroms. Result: 0.02 mag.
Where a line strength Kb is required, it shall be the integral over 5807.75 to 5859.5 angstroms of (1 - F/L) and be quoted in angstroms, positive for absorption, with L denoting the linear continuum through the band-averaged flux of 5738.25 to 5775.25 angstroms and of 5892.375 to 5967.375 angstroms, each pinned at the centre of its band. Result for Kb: 2.9 angstroms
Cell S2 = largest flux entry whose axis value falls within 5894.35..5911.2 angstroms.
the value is 23.32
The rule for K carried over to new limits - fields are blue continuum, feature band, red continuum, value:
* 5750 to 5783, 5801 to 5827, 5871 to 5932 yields 0.07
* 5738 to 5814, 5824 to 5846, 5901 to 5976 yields 0.04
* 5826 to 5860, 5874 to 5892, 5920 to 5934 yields -0.06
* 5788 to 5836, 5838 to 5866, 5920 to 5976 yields 0.05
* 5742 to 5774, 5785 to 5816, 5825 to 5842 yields 0.03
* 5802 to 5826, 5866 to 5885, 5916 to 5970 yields -0.07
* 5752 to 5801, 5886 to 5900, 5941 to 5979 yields 0.11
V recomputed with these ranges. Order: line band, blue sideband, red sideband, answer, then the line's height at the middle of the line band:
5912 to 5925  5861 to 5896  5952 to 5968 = 0.00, 22.8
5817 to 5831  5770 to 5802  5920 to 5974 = 0.05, 23.1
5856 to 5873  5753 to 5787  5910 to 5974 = 0.06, 23.3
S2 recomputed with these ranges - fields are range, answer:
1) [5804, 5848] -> 22.82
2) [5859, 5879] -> 25.12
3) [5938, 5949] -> 23.87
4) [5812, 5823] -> 22.01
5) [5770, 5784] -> 23.98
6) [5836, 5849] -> 22.66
